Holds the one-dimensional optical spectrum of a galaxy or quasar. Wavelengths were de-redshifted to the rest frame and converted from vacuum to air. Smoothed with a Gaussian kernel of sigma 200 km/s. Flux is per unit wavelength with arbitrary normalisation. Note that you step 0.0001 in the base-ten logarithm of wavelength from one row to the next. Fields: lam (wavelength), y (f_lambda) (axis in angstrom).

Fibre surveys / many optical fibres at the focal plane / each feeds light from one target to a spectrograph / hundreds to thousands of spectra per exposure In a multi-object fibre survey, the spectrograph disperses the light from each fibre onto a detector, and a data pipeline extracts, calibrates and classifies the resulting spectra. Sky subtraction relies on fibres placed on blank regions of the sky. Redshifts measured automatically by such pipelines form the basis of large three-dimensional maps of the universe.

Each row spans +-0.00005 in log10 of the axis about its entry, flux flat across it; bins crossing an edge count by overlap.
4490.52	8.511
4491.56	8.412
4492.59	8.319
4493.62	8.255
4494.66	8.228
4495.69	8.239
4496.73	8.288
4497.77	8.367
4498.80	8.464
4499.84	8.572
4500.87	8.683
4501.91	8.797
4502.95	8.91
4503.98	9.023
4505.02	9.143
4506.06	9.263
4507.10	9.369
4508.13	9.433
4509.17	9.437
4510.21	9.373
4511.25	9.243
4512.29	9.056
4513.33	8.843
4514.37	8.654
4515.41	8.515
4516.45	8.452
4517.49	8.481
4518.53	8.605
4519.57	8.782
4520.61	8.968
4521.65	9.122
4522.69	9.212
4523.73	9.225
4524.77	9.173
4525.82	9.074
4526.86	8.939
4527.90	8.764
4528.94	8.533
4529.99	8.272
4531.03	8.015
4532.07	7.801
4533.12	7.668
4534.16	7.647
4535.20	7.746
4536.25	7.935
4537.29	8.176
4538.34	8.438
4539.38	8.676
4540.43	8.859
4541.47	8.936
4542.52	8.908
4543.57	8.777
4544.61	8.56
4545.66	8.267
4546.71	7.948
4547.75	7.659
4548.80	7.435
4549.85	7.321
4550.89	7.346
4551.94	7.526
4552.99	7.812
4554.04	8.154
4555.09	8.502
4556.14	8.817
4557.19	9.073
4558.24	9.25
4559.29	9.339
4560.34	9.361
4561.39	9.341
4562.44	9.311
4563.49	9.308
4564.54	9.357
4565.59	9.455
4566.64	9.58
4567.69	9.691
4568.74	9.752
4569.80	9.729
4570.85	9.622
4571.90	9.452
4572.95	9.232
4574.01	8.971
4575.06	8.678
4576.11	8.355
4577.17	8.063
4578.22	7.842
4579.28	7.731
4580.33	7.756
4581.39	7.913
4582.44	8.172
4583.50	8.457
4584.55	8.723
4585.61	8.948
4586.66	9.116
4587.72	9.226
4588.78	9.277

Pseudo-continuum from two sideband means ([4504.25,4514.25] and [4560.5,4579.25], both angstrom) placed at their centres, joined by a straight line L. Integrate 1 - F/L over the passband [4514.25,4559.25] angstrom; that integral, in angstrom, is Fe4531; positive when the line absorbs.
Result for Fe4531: 3.6 angstrom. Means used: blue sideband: 9.2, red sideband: 9.13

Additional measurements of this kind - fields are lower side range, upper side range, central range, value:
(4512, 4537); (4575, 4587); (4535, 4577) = -1.6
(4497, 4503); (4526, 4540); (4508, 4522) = -0.8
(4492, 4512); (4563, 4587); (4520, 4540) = 0.8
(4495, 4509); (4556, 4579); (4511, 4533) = 0.5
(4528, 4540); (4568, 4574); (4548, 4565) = 0.8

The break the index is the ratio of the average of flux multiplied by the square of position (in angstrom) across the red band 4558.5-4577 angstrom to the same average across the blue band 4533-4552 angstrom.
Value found 1.2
